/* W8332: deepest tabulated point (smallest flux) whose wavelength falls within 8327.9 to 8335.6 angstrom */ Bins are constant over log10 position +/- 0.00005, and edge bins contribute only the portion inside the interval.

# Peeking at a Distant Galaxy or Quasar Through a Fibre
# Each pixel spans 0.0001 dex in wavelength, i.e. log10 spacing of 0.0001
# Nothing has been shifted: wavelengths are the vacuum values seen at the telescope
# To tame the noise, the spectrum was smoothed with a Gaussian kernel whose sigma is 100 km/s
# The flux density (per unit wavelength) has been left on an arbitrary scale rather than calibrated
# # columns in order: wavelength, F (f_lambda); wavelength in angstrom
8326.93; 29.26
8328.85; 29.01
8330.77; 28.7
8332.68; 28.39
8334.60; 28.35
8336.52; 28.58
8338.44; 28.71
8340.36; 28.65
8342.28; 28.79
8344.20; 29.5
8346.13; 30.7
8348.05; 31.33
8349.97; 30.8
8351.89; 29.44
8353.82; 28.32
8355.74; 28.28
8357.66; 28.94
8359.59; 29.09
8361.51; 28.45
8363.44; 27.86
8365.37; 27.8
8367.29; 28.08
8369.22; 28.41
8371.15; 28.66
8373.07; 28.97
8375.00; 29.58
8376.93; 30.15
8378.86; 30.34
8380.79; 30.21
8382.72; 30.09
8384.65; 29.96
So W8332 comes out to 28.35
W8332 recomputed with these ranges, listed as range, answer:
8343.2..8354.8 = 28.32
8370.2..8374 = 28.66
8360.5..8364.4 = 27.86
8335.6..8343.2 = 28.58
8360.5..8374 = 27.8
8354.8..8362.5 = 28.28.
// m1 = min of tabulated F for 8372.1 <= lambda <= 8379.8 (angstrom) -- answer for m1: 28.97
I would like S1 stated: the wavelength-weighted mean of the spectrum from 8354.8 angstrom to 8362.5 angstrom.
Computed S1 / 28.7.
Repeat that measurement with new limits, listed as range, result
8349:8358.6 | 29.2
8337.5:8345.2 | 28.9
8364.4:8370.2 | 28.1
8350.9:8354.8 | 28.9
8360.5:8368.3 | 28.1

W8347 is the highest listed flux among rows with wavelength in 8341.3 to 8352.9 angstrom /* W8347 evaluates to 31.33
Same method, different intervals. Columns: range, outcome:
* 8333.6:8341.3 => 28.71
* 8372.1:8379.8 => 30.34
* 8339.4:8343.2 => 28.79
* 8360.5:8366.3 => 28.45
